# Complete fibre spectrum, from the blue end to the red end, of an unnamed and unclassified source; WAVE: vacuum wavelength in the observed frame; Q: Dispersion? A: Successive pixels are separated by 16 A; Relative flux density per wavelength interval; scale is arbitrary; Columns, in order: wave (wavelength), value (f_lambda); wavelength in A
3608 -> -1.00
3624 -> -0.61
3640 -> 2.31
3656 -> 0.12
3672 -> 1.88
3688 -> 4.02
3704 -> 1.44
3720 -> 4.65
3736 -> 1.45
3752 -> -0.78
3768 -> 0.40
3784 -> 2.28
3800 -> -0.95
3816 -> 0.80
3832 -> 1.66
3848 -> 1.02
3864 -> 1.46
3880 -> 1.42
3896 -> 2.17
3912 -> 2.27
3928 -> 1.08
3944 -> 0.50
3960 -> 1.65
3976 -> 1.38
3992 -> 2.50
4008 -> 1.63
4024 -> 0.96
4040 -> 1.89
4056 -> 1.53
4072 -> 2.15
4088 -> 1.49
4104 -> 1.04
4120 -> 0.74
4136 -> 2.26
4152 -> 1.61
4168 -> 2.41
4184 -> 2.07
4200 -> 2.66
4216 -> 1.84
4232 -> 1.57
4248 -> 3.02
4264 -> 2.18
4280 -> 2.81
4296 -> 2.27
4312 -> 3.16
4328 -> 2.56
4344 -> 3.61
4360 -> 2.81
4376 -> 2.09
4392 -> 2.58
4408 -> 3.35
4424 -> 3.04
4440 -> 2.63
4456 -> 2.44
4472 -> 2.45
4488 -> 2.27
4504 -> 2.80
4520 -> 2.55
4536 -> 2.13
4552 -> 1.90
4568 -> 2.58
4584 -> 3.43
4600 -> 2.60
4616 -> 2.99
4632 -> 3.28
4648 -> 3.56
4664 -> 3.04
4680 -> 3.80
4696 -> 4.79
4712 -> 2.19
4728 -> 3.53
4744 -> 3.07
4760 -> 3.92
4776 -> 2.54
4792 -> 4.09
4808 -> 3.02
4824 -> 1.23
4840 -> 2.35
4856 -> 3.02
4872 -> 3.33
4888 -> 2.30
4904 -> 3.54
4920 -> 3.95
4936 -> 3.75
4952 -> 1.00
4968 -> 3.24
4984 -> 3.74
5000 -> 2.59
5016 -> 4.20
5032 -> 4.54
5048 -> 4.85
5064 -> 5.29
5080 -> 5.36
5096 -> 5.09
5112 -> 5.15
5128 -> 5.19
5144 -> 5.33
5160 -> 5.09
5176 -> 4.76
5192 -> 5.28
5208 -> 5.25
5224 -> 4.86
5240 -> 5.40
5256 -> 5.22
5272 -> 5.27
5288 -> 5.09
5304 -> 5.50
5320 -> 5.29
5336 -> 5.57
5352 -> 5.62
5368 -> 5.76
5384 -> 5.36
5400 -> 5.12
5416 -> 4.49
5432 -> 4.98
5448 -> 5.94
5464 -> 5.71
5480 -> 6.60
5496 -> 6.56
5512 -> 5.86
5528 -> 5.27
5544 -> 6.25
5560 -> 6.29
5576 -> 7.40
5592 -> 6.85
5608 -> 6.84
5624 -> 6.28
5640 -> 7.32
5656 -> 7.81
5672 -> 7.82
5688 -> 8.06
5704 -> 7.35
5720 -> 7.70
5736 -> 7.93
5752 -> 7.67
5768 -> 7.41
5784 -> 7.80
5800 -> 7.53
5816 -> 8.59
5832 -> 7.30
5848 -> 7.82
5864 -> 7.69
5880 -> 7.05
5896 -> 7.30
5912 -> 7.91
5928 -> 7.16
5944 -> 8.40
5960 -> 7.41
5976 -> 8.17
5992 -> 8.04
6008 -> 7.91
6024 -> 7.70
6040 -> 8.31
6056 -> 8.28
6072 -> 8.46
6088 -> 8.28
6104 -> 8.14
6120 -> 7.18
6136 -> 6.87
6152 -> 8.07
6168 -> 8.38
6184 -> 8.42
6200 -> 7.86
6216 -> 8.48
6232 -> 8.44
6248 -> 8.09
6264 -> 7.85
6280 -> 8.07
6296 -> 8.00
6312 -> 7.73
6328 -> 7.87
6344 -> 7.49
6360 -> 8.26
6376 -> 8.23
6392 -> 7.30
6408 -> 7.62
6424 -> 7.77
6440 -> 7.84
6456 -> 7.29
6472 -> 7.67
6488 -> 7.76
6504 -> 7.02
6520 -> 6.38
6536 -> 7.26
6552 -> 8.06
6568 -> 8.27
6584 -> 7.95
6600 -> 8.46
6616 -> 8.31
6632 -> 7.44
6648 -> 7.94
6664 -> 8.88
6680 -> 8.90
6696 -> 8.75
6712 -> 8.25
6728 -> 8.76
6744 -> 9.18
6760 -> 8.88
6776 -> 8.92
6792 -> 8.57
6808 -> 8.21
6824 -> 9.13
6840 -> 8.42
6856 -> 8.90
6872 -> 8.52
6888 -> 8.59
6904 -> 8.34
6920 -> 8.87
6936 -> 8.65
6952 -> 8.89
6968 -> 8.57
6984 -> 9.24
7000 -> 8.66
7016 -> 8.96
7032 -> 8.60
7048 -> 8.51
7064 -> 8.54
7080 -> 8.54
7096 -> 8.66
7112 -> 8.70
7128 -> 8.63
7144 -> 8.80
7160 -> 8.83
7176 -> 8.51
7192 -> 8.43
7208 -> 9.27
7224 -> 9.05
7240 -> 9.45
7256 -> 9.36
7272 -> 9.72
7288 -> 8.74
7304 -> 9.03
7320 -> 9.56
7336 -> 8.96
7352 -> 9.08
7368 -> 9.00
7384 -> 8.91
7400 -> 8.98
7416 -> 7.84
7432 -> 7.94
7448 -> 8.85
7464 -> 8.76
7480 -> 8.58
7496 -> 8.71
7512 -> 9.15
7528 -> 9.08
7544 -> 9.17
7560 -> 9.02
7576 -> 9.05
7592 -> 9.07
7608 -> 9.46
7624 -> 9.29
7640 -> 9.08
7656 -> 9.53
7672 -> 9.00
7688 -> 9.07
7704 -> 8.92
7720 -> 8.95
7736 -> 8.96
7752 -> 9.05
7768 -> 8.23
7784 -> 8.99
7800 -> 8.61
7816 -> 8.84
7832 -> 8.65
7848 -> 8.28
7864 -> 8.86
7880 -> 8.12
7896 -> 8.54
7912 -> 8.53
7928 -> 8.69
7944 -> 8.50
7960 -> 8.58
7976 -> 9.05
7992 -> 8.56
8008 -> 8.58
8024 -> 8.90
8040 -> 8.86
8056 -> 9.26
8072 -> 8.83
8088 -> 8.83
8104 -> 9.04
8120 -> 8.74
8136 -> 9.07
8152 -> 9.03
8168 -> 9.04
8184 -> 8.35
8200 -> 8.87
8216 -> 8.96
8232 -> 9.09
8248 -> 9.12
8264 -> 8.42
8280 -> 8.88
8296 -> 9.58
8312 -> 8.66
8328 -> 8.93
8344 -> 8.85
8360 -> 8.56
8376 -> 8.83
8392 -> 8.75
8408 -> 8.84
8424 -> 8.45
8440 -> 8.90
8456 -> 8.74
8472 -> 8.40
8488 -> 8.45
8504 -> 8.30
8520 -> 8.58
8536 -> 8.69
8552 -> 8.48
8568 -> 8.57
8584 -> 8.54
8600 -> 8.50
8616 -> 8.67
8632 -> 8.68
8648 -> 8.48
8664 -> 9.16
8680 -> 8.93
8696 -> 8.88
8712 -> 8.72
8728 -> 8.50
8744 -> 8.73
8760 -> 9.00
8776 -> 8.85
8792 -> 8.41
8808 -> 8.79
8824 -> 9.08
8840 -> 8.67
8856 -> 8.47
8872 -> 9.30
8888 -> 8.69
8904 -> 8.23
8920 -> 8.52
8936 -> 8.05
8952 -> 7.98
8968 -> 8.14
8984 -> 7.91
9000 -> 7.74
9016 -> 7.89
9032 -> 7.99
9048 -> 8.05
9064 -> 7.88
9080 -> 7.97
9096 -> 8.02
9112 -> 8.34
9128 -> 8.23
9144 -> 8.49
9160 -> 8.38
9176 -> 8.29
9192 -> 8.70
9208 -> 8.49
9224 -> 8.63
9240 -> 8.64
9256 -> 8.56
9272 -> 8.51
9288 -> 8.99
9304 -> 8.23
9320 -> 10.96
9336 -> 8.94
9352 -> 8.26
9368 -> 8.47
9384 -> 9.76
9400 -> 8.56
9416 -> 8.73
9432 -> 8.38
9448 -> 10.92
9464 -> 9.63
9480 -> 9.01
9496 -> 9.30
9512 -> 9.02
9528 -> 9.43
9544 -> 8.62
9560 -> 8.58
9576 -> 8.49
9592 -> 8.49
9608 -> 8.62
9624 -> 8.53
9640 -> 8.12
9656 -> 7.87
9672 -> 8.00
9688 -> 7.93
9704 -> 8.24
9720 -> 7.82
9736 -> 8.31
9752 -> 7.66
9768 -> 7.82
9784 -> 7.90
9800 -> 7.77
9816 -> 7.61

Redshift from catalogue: 0.26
